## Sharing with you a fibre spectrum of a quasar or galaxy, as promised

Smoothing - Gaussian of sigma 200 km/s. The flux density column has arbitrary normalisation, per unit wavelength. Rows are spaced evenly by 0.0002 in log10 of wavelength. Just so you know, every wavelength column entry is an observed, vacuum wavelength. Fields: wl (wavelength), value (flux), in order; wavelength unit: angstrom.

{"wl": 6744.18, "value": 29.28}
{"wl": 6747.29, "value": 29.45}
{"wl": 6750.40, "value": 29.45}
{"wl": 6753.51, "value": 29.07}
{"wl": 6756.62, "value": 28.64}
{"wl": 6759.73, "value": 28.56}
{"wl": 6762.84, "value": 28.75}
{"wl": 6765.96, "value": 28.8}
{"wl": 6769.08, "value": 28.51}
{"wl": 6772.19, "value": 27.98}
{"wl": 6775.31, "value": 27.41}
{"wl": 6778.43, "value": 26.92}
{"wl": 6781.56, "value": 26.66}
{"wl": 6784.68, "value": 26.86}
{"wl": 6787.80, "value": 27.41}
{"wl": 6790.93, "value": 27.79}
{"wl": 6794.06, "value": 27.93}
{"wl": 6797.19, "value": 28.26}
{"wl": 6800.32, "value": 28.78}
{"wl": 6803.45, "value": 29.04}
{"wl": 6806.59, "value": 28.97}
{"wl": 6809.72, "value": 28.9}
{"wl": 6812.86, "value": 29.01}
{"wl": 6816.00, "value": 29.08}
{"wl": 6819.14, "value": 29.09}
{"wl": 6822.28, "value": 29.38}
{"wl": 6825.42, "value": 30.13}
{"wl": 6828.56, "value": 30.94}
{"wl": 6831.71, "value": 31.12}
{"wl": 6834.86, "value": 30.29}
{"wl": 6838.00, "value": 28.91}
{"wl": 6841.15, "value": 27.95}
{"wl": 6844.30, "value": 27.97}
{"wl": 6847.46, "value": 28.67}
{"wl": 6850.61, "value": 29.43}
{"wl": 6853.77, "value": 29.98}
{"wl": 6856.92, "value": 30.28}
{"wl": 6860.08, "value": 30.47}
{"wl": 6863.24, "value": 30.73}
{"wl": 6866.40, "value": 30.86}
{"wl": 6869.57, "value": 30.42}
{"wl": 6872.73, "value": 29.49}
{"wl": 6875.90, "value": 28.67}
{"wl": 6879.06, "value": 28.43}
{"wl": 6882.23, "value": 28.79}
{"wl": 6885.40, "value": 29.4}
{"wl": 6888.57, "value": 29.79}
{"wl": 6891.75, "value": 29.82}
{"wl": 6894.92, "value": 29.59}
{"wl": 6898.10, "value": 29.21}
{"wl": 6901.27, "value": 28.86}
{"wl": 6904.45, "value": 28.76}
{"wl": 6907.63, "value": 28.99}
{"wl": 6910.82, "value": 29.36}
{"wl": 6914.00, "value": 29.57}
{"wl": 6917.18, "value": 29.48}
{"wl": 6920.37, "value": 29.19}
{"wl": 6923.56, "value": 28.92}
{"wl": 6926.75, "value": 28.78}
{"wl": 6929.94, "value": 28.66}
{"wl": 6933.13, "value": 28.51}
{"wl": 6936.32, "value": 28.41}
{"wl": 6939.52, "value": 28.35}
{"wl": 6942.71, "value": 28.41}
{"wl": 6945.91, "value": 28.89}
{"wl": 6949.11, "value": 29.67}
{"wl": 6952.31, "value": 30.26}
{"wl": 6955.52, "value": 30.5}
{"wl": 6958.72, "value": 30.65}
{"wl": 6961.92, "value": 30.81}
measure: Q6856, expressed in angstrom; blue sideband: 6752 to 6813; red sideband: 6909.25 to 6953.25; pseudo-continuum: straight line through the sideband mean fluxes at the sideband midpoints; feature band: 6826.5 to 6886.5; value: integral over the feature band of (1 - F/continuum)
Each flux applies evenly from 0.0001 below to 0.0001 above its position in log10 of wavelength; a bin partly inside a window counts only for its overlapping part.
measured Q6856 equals -2.1 angstrom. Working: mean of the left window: 28.2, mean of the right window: 29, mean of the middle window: 29.6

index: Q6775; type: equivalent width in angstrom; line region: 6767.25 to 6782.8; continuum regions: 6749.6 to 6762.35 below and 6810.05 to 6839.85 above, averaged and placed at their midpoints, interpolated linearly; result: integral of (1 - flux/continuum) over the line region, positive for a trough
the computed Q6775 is 0.8 angstrom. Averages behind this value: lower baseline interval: 28.9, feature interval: 27.5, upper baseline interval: 29.7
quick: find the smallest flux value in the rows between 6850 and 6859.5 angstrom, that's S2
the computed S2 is 29.43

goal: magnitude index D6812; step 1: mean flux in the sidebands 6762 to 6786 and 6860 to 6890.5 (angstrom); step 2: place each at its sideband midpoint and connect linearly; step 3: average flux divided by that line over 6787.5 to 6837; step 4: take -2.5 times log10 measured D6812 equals -0.03 mag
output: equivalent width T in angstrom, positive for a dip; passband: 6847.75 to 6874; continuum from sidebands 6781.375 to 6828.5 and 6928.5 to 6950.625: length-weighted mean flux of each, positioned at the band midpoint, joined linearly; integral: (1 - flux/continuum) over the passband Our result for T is -1.4 angstrom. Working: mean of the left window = 28.6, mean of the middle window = 30.1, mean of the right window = 28.7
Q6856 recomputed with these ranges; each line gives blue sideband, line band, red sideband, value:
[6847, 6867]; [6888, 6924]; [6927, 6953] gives 0.1 angstrom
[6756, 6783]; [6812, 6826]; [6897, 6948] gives -0.5 angstrom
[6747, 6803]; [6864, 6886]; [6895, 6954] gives -0.6 angstrom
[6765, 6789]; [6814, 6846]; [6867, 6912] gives -1.3 angstrom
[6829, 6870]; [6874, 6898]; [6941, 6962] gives 0.5 angstrom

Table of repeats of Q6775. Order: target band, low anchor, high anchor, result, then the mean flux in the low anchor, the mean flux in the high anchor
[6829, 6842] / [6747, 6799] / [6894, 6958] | -0.6 angstrom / 28.1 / 29.1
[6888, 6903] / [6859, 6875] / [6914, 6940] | 0.1 angstrom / 30.3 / 28.9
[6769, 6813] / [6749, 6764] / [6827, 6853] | 1.7 angstrom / 28.9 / 29.4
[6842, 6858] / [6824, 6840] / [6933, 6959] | 0.5 angstrom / 30.2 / 29.3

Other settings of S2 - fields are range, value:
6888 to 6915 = 28.76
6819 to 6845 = 27.95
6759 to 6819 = 26.66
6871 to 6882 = 28.43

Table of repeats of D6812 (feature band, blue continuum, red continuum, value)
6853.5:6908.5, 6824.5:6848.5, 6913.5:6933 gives -0.01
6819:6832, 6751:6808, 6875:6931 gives -0.06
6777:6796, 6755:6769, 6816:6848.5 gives 0.06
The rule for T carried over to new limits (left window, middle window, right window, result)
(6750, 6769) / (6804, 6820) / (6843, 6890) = 0.1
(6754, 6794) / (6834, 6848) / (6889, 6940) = -0.1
